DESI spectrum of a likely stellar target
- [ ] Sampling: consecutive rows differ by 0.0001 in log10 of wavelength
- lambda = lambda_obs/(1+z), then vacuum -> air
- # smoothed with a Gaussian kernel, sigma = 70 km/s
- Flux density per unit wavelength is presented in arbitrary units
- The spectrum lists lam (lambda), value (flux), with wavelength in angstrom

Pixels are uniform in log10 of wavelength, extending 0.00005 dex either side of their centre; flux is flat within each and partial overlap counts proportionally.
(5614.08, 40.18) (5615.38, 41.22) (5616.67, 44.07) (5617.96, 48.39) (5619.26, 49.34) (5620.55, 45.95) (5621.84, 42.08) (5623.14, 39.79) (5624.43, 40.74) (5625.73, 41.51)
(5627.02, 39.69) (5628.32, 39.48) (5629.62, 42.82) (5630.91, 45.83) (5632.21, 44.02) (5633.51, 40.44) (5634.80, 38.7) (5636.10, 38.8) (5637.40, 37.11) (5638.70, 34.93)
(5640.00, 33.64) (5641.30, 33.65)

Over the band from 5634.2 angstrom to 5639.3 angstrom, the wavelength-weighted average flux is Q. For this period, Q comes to 37.3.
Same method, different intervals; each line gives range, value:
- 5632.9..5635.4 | 39.7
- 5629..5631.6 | 44.4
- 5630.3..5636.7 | 41.5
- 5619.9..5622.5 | 44.1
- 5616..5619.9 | 47.2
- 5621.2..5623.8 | 40.9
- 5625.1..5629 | 40.2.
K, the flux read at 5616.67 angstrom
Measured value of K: 44.07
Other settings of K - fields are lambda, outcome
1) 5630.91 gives 45.83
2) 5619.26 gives 49.34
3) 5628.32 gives 39.48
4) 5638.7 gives 34.93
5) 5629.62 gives 42.82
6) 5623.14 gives 39.79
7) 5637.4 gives 37.11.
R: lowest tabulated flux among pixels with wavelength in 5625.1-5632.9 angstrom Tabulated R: 39.48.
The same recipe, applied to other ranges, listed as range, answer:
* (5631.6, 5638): 37.11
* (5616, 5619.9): 44.07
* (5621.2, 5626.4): 39.79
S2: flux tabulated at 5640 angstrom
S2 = 33.64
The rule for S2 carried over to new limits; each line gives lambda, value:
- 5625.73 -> 41.51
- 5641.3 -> 33.65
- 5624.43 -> 40.74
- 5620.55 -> 45.95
